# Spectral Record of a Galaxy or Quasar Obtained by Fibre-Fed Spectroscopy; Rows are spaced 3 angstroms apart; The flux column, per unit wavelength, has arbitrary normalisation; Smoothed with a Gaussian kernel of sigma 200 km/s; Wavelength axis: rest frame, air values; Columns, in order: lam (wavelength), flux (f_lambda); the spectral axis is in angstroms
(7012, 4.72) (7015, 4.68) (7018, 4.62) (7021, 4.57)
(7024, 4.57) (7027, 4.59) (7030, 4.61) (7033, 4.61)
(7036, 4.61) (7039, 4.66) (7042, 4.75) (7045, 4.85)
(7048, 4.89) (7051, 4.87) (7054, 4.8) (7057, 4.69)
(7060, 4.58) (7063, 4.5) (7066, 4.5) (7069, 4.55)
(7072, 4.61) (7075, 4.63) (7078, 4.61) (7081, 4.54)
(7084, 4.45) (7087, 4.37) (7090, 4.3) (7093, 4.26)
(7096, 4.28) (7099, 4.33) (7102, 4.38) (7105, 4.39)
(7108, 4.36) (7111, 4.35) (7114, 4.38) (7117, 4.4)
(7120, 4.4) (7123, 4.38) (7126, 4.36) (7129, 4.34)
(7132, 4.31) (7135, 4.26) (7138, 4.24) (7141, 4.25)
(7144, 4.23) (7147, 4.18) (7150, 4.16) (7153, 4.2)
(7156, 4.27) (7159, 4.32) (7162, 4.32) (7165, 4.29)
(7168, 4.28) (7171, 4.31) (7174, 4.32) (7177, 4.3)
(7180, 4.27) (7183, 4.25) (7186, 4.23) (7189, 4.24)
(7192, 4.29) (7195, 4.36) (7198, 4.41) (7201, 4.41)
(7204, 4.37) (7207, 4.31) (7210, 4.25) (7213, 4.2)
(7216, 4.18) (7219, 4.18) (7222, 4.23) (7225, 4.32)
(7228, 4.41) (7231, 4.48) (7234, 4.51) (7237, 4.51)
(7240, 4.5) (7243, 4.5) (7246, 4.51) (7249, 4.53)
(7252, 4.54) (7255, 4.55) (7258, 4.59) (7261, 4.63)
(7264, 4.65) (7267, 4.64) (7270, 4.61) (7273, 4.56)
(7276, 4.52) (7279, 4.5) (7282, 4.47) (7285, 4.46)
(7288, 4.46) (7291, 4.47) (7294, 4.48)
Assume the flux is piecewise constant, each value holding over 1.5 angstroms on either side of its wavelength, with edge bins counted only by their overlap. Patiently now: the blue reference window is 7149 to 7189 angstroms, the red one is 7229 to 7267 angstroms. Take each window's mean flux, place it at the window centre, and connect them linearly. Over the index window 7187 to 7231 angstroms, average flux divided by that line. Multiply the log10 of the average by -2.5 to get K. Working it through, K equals 0.03 mag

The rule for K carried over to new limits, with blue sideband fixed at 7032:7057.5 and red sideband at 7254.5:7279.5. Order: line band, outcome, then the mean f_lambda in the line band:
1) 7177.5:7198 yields 0.088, 4.28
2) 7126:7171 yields 0.100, 4.27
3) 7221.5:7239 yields 0.046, 4.42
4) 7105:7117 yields 0.080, 4.37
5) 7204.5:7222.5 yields 0.097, 4.23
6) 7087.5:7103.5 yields 0.097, 4.31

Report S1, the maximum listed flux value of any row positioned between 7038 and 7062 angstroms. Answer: 4.89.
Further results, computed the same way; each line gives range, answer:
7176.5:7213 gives 4.41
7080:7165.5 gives 4.54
